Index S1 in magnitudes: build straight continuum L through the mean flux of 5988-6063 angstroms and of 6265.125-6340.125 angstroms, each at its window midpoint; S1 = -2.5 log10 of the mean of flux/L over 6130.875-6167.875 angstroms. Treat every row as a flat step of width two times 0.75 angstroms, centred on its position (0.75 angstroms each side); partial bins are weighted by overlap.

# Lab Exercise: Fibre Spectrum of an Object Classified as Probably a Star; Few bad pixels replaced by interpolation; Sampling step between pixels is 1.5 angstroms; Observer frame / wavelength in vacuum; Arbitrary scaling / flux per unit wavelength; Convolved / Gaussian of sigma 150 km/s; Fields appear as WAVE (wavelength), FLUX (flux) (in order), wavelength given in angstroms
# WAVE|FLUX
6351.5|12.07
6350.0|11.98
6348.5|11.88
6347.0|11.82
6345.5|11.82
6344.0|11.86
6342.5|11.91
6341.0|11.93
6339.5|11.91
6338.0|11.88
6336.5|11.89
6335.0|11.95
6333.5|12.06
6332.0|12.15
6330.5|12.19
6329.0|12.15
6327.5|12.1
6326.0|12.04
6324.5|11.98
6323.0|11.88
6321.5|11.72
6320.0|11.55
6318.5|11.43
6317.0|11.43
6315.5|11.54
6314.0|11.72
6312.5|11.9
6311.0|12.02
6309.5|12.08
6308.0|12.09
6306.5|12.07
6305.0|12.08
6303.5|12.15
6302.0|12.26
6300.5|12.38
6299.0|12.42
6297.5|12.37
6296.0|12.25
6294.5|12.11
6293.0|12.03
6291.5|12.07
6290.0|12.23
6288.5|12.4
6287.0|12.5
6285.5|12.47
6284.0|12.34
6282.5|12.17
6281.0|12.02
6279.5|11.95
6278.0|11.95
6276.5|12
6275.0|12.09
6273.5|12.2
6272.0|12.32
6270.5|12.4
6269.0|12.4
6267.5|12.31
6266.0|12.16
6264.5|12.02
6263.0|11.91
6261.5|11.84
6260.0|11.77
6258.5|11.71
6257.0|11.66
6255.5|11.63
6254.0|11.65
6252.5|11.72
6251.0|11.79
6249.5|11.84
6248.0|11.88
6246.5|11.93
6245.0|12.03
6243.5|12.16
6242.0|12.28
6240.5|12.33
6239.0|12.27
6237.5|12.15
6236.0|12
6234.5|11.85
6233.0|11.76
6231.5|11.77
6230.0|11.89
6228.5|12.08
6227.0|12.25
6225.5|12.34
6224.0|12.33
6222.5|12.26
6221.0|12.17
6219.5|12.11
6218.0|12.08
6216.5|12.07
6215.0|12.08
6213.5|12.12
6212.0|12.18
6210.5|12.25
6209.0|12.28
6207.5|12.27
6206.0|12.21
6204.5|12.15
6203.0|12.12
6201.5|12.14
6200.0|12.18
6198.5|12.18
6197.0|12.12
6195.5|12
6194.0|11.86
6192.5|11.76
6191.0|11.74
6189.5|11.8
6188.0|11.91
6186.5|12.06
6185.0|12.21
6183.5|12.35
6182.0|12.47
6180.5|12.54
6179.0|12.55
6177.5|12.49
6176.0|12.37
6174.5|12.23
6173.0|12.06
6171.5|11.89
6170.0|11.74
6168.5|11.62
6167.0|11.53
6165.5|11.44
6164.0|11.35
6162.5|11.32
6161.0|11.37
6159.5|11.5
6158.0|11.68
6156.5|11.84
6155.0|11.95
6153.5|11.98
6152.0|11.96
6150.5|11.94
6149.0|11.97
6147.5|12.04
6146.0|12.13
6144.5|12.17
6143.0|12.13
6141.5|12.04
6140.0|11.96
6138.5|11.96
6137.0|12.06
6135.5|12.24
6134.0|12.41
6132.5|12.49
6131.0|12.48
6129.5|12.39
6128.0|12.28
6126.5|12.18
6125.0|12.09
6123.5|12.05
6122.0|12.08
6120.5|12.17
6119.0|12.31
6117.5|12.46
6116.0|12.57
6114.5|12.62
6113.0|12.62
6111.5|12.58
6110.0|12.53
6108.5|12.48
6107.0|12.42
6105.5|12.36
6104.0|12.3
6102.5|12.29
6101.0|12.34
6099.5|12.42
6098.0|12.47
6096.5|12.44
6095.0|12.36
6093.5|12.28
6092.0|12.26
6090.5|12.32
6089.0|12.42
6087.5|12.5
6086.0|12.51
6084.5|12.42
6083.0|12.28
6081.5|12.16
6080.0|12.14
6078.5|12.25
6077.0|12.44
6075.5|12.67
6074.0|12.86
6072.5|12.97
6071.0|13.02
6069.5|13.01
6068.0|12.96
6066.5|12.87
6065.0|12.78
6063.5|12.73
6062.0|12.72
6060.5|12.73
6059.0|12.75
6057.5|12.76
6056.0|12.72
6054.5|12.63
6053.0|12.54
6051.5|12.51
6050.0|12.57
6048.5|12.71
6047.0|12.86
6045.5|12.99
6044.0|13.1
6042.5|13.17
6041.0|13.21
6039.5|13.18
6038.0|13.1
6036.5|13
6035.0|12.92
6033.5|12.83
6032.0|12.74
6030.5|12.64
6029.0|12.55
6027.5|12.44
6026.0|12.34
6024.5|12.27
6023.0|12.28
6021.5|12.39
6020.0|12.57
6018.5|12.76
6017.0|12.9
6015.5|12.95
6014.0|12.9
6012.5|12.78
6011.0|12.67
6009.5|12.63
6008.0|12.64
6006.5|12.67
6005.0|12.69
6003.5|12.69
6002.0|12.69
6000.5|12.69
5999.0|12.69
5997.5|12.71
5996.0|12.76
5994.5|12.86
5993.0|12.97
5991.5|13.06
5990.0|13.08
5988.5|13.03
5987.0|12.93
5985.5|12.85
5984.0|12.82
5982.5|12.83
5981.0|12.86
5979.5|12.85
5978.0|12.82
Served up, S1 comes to 0.049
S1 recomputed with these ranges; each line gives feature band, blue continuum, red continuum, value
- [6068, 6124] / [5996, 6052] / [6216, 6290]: 0.01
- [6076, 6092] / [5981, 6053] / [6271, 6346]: 0.02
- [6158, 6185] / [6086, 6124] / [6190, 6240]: 0.02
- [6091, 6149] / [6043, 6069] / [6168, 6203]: 0.01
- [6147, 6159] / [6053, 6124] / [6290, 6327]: 0.04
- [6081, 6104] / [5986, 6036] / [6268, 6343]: 0.02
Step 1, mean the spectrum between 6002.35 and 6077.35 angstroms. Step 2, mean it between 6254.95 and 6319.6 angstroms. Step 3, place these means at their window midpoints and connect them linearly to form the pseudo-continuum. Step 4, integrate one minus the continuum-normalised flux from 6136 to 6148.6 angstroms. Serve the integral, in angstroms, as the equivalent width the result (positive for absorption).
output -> 0.4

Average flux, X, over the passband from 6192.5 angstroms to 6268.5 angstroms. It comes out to 12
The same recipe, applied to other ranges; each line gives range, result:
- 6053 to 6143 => 12.4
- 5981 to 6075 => 12.8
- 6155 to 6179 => 11.8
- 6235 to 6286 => 12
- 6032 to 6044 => 13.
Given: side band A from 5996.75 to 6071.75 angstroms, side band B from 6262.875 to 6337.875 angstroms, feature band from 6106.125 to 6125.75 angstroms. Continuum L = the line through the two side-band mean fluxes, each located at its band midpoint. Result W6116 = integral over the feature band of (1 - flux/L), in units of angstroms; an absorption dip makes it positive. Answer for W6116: 0.25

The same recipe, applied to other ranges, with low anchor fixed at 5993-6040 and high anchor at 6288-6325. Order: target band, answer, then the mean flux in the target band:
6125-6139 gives 0.18 angstroms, 12.3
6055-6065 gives -0.11 angstroms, 12.7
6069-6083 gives -0.03 angstroms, 12.6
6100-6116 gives 0.04 angstroms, 12.5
